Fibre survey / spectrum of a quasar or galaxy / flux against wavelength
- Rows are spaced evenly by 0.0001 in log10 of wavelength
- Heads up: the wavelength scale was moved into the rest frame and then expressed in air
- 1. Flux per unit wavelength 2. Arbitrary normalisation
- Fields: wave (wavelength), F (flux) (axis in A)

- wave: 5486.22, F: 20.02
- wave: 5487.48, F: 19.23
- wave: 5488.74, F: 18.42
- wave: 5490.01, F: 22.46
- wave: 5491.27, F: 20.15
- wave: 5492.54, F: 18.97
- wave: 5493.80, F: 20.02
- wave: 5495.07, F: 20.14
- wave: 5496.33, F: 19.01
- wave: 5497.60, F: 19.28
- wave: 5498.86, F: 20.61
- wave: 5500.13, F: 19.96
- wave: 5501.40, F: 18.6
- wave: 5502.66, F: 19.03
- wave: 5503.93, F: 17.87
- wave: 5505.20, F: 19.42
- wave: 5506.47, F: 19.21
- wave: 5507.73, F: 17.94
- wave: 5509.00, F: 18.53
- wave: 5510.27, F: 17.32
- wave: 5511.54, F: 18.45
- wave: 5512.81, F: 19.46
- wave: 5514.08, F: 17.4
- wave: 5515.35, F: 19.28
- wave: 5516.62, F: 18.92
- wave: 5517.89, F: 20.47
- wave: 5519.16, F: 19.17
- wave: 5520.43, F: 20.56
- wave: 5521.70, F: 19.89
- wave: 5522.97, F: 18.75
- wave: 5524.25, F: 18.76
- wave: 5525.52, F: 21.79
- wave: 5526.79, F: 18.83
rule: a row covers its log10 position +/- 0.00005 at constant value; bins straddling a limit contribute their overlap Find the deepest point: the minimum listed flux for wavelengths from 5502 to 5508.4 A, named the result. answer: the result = 17.87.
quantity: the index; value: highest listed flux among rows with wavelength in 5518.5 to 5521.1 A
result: 20.56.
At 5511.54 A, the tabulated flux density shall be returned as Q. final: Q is 18.45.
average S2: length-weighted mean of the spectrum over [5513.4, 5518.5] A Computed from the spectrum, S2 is 19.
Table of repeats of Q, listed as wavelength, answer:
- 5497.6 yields 19.28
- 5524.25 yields 18.76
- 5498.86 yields 20.61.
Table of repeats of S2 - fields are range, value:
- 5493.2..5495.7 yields 20.1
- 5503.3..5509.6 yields 18.6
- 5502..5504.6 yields 18.5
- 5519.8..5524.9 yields 19.5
